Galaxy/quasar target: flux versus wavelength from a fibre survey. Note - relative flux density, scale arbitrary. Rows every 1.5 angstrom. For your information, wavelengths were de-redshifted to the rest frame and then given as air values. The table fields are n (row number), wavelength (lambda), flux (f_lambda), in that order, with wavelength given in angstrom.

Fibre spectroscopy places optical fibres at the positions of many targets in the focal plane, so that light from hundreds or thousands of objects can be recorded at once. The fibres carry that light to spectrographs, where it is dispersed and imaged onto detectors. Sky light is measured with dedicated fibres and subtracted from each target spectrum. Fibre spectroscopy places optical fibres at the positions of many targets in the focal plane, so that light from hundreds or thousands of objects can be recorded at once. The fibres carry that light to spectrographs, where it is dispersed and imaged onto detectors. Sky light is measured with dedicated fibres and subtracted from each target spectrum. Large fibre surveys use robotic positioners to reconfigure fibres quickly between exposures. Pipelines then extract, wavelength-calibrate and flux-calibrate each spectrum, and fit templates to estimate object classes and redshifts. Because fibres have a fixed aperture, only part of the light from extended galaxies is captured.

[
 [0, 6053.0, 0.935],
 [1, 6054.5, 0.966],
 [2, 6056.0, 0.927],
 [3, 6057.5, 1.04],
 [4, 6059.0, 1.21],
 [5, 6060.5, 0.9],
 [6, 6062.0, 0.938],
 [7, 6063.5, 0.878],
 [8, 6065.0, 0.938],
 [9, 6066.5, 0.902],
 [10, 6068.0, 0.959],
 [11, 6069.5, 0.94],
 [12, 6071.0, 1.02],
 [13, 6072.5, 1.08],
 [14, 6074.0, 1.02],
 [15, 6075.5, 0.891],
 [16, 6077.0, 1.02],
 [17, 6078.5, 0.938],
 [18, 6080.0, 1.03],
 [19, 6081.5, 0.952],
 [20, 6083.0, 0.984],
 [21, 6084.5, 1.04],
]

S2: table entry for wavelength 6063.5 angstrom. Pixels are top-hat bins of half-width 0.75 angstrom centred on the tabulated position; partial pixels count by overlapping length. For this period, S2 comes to 0.878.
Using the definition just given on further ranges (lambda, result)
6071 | 1.02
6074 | 1.02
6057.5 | 1.04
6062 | 0.938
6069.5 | 0.94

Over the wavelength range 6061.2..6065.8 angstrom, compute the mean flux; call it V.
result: 0.918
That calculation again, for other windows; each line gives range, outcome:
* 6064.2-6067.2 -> 0.92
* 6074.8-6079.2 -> 0.95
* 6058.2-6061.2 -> 1.06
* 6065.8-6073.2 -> 0.98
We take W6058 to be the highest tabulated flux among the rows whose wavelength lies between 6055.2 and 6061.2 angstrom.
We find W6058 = 1.21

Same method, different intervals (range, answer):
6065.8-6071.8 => 1.02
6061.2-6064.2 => 0.938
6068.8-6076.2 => 1.08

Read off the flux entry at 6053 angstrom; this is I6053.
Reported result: 0.935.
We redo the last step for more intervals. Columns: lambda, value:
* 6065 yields 0.938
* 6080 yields 1.03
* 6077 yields 1.02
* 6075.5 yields 0.891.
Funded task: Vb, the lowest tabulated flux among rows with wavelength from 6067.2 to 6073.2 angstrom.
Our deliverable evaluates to 0.94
